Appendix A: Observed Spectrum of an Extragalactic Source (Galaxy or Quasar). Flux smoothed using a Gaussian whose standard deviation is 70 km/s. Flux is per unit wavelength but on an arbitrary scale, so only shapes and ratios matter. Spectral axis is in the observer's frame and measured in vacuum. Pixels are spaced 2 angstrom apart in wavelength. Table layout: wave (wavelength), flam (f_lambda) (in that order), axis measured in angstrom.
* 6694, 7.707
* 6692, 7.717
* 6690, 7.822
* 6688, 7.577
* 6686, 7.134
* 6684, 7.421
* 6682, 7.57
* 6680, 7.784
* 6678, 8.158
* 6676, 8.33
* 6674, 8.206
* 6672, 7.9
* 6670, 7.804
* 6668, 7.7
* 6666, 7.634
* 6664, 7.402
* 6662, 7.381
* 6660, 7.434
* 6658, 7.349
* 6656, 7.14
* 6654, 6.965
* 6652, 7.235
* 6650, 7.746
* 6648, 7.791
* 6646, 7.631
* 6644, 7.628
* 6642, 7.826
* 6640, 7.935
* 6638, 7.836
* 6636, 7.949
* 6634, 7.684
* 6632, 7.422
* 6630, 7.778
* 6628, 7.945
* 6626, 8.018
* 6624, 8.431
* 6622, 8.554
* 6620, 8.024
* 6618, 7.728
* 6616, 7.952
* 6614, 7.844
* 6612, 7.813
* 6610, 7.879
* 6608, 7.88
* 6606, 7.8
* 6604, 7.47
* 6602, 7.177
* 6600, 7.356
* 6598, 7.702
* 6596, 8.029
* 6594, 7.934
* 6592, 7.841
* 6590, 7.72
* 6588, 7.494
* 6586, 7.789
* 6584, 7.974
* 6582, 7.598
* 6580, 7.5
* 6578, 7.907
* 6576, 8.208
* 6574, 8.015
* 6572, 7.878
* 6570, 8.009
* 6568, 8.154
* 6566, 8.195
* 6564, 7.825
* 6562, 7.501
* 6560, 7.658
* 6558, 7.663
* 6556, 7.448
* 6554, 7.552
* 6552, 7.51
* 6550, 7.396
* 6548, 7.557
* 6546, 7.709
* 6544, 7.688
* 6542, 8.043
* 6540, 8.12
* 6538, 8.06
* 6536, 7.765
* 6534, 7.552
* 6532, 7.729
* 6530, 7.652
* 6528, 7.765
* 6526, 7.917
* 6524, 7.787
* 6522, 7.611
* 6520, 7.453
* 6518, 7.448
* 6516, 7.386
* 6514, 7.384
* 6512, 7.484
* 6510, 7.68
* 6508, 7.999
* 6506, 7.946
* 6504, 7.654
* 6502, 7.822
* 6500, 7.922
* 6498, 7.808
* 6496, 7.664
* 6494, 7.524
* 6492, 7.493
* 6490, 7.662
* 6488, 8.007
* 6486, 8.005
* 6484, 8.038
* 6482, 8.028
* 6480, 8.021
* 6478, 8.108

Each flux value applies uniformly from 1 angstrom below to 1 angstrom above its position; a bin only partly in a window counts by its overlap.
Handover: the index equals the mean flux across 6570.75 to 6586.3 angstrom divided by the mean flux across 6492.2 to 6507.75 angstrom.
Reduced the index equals 1.01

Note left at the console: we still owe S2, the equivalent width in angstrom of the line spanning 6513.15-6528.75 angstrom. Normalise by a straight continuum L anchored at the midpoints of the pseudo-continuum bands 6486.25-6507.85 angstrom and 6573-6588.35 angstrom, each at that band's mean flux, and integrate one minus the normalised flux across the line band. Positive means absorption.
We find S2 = 0.4 angstrom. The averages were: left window 7.77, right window 7.82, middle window 7.59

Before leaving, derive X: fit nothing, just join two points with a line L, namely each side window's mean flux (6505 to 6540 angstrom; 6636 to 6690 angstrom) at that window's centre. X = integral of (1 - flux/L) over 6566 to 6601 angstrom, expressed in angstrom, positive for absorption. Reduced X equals -0.8 angstrom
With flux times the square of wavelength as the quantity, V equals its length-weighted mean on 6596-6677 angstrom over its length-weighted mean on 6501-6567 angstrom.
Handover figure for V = 1.0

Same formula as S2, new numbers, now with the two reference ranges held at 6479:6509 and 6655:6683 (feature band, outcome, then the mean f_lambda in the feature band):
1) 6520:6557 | 0.5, 7.71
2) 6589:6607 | 0.2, 7.67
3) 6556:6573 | -0.1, 7.84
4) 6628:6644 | -0.1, 7.78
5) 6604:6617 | -0.1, 7.83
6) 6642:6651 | 0.0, 7.71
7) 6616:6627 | -0.6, 8.13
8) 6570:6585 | -0.2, 7.88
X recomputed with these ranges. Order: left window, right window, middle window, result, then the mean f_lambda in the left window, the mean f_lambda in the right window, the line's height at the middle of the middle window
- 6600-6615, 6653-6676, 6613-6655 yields -1.0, 7.67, 7.57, 7.63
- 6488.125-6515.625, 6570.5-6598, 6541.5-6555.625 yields 0.3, 7.7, 7.84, 7.78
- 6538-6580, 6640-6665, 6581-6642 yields -1.6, 7.8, 7.48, 7.62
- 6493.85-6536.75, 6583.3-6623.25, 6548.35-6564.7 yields 0.4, 7.68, 7.8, 7.74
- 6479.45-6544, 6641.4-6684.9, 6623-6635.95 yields -0.4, 7.76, 7.64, 7.66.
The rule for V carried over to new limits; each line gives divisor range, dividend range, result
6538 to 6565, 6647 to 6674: 1.01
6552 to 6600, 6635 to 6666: 0.99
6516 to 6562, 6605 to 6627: 1.07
